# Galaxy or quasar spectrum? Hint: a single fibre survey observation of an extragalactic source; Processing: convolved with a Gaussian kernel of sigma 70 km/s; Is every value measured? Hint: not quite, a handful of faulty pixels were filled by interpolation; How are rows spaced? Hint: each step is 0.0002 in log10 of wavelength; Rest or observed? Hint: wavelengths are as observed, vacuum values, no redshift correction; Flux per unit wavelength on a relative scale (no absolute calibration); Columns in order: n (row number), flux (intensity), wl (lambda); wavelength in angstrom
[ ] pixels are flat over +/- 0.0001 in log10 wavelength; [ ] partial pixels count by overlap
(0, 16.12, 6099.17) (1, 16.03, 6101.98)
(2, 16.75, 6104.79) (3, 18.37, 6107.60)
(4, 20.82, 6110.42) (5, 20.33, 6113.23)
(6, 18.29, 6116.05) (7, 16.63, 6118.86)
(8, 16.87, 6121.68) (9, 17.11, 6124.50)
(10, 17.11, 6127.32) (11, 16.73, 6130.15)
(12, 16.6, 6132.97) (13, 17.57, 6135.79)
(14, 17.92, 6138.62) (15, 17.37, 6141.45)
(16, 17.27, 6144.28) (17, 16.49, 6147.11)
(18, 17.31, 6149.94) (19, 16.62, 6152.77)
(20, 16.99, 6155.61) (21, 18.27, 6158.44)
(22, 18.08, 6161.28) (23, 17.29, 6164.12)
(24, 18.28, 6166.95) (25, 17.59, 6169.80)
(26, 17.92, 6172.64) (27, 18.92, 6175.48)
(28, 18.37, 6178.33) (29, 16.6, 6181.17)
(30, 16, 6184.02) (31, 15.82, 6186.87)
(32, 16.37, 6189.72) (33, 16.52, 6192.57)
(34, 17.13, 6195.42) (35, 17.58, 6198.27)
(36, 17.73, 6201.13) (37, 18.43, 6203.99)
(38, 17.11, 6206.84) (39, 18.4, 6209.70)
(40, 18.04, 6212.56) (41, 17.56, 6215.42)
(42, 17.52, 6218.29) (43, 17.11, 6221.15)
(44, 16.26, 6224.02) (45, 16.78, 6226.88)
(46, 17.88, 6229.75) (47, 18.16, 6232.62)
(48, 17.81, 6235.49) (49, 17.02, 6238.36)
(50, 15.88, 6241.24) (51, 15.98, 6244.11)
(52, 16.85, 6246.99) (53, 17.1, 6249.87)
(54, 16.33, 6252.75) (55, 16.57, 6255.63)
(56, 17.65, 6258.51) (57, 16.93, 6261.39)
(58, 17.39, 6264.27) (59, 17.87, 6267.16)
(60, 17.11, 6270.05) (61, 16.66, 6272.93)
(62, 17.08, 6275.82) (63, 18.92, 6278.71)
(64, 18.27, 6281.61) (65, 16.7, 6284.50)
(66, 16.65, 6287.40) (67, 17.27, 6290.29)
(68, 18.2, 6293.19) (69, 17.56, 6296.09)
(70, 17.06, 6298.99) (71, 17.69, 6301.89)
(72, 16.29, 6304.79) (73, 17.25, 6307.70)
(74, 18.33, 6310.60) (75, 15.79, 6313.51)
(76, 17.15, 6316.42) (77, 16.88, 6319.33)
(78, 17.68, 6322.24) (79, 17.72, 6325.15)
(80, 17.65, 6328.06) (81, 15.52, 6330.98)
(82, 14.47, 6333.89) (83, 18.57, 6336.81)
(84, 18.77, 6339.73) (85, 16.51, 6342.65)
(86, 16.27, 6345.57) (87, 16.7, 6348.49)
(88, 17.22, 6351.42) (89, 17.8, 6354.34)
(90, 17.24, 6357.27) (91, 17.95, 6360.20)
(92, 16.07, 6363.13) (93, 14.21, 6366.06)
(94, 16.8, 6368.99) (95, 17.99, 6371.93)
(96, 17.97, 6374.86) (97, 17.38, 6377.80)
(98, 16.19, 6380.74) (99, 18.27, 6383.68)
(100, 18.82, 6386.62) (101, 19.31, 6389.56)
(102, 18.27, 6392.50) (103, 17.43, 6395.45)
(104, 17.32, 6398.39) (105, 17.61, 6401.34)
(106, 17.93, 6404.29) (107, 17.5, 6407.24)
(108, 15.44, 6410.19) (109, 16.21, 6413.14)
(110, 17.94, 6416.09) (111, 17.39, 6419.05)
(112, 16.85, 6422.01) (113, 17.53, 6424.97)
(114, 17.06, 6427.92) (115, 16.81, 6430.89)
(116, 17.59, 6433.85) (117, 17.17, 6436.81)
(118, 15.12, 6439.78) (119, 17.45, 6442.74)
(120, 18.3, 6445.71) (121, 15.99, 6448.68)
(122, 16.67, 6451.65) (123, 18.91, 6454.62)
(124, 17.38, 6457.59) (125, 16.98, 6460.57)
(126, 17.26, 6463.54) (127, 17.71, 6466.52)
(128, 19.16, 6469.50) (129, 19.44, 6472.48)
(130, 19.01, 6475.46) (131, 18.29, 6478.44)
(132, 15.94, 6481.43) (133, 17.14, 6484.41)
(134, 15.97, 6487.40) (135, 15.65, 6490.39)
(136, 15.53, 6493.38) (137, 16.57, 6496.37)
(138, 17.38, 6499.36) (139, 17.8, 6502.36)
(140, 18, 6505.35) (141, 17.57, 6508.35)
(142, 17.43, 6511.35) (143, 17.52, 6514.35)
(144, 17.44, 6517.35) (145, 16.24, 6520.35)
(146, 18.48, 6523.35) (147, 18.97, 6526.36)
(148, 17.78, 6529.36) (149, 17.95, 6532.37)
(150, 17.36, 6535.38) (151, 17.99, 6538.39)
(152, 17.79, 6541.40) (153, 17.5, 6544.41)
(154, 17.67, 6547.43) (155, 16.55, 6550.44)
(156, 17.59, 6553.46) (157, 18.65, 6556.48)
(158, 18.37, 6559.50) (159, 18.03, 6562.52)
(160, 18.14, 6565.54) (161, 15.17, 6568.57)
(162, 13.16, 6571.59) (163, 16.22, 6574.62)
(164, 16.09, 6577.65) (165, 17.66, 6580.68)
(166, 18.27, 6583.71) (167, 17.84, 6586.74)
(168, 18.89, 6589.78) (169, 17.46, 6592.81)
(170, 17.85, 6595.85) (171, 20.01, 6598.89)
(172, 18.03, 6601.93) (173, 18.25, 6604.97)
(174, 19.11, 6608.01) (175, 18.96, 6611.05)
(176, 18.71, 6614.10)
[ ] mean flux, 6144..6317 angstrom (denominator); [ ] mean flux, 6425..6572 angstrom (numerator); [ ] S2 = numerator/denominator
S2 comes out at 1.0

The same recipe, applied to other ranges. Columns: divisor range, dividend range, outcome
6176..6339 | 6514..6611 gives 1.03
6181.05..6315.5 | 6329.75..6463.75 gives 1.00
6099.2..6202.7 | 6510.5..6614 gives 1.01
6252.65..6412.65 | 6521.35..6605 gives 1.02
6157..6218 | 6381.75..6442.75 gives 0.99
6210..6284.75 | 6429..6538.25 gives 1.01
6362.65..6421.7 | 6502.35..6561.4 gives 1.02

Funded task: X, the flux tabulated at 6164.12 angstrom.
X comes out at 17.29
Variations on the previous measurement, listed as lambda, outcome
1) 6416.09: 17.94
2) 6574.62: 16.22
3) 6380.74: 16.19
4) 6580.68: 17.66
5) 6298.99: 17.06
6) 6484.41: 17.14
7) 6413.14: 16.21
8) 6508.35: 17.57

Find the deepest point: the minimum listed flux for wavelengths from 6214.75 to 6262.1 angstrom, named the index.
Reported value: 15.88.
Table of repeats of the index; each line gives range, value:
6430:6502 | 15.12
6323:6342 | 14.47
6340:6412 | 14.21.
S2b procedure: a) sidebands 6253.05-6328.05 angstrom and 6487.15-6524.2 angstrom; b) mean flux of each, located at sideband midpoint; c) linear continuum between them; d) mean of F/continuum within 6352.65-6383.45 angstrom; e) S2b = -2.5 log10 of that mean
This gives 0.01 mag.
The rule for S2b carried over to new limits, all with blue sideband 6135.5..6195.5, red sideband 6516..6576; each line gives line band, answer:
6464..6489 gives -0.03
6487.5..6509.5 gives 0.03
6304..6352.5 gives 0.02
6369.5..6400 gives -0.03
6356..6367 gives 0.06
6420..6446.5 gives 0.02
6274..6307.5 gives -0.01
